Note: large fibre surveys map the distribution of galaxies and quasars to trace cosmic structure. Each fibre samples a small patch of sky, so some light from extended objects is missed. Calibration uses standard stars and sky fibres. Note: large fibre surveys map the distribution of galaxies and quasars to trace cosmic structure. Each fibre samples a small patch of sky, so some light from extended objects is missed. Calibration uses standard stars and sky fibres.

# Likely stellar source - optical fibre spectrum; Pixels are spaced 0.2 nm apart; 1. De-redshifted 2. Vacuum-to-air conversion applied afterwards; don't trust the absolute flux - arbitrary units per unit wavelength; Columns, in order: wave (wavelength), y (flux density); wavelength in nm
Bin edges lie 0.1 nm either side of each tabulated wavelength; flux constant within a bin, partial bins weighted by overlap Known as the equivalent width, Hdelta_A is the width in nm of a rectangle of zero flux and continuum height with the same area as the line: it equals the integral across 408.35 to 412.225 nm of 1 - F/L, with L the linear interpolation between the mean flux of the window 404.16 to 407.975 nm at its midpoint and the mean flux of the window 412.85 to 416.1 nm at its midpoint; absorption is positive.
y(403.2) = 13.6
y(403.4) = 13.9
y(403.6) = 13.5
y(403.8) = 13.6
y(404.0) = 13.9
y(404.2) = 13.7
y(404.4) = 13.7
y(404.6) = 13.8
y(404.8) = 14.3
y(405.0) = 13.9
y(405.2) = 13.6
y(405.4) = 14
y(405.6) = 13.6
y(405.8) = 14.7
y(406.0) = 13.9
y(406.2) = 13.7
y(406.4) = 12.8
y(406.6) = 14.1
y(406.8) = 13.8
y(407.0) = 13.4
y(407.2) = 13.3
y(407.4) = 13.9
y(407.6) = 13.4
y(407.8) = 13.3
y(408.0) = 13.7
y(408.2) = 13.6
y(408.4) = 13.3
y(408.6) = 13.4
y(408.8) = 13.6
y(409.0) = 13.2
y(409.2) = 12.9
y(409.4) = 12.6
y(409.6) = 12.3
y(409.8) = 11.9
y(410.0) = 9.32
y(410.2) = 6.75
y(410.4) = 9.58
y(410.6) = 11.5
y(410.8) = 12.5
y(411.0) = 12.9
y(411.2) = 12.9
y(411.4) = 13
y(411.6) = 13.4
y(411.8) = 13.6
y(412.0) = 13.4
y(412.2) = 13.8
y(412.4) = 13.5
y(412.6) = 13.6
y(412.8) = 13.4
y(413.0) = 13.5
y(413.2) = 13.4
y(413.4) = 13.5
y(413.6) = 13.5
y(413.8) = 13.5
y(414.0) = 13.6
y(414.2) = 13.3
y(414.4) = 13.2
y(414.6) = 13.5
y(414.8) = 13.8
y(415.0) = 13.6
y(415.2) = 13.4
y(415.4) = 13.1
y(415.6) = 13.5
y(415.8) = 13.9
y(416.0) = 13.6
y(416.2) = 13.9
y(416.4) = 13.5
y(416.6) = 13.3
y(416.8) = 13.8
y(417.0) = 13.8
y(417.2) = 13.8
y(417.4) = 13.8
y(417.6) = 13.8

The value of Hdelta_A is 0.387 nm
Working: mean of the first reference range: 13.7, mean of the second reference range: 13.5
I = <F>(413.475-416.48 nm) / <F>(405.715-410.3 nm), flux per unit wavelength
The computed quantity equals 1.05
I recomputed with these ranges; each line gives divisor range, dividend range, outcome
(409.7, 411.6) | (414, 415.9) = 1.20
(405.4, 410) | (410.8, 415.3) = 1.01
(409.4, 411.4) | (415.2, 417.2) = 1.21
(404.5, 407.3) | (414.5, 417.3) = 0.99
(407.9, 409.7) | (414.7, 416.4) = 1.03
